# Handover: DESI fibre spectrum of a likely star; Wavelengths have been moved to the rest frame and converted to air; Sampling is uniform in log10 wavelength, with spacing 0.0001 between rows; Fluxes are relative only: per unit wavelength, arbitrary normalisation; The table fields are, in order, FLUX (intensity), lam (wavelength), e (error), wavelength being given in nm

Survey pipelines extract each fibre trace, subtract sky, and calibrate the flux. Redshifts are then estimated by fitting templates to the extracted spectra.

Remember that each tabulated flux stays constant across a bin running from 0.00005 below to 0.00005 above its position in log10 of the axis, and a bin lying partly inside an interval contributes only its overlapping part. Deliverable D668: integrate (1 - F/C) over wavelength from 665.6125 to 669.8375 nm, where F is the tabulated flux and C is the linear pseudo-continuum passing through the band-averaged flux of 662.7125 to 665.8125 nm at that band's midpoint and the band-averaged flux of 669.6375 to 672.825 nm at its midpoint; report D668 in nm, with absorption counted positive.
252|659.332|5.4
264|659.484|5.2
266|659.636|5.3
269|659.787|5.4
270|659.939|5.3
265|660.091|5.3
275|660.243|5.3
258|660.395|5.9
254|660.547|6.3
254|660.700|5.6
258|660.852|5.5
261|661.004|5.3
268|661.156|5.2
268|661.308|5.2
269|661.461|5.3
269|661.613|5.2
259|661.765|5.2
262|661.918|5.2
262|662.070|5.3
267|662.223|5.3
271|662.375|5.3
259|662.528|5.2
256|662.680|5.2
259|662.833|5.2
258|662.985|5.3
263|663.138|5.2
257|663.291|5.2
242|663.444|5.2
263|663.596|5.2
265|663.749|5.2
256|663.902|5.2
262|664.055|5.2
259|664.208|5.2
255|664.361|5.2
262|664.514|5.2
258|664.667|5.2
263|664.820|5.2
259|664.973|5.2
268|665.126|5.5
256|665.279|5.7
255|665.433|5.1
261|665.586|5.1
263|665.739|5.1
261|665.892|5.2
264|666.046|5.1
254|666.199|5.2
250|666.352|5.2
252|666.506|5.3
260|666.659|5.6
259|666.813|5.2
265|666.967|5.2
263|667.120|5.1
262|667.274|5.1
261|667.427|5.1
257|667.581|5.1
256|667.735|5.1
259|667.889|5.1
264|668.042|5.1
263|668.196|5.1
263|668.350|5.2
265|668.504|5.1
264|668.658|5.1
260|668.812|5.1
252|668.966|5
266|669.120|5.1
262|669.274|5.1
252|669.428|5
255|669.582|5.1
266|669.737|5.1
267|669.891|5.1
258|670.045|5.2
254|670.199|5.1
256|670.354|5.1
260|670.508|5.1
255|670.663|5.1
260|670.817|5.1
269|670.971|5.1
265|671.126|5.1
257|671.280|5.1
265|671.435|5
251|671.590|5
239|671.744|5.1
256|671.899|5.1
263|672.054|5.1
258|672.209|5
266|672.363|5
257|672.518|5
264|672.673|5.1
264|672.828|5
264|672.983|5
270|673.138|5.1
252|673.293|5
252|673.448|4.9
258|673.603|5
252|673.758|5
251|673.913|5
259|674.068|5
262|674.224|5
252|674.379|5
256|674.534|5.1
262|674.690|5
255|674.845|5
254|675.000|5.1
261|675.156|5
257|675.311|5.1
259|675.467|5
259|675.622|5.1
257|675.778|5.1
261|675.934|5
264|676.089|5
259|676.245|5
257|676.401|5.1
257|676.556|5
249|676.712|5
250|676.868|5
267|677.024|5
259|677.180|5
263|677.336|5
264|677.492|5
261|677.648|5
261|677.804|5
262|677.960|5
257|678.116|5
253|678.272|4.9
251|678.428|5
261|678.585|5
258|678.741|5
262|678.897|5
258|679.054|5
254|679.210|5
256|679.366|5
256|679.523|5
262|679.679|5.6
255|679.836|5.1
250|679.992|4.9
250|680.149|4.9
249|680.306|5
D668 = -0.01 nm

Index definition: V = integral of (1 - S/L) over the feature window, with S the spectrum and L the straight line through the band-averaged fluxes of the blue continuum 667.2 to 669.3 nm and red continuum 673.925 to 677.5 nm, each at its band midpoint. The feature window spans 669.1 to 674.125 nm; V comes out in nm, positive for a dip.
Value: 0.02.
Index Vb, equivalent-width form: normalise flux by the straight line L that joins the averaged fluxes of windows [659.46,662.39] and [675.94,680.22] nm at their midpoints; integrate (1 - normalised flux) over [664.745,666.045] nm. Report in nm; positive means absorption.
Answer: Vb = 0.01 nm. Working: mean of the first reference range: 264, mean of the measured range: 261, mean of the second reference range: 258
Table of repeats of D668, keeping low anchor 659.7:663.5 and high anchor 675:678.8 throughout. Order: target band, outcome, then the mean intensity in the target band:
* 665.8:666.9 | 0.02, 257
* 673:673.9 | 0.01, 257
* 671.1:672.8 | 0.01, 258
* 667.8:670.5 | 0.00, 260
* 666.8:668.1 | 0.00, 261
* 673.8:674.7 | 0.01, 256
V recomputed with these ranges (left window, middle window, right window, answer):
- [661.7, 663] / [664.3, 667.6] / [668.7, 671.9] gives 0.009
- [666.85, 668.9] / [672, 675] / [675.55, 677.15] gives 0.006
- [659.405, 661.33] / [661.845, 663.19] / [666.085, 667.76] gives 0.001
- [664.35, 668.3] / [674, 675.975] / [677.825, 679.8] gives 0.002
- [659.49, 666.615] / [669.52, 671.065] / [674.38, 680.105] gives -0.004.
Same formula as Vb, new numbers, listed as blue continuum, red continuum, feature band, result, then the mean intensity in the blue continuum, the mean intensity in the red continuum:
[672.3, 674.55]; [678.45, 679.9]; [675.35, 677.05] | 0.00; 259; 258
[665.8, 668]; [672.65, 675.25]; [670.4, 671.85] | 0.00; 259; 258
